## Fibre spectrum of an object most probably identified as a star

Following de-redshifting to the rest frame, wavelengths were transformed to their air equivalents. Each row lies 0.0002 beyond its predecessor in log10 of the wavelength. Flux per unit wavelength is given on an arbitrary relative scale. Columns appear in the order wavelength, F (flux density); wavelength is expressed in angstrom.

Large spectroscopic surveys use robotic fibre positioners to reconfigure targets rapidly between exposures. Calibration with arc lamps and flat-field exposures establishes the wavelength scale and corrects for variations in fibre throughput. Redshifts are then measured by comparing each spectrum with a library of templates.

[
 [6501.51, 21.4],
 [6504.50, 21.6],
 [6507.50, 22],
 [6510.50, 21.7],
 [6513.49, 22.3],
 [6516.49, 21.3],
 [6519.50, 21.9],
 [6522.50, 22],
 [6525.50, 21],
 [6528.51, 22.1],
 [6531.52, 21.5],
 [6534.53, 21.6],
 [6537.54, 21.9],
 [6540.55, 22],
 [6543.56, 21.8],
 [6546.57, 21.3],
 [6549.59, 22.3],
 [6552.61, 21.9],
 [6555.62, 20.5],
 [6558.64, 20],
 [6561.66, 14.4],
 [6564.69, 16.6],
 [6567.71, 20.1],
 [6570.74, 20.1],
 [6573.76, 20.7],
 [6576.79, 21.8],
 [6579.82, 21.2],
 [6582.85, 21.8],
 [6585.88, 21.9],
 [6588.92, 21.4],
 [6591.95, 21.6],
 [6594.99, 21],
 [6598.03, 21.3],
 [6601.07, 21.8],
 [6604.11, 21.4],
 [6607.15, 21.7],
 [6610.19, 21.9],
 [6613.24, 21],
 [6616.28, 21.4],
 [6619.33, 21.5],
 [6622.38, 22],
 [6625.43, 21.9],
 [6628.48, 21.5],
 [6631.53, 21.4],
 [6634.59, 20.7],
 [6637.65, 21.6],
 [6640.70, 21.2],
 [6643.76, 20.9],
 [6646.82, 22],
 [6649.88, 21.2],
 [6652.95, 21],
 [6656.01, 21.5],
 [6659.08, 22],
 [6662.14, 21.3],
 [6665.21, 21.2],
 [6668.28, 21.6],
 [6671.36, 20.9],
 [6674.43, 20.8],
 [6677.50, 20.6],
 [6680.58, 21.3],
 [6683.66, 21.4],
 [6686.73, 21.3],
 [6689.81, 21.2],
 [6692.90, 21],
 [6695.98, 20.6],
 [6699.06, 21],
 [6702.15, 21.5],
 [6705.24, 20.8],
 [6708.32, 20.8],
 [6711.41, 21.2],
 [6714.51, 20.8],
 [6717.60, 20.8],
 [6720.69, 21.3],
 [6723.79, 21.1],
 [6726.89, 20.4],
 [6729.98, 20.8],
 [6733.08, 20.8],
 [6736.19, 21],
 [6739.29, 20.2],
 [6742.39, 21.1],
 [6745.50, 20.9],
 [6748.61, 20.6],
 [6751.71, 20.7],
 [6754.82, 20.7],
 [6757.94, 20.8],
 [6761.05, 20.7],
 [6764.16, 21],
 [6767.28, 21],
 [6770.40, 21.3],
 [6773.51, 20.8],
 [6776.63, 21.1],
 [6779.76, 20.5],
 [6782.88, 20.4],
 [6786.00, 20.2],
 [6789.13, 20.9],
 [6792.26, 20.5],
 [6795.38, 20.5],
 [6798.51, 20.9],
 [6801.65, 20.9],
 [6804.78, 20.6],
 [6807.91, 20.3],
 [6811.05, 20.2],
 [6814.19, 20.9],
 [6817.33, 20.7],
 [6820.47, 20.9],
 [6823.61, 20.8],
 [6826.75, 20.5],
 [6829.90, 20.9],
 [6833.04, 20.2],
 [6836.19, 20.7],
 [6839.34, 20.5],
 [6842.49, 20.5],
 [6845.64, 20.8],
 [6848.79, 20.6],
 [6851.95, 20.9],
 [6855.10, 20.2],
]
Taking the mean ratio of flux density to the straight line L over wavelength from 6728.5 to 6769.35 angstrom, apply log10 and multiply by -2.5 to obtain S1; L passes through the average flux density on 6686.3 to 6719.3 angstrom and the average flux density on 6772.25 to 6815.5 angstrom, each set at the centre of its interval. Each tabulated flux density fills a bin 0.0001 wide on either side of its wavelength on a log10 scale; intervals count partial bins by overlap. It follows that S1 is 0.000 mag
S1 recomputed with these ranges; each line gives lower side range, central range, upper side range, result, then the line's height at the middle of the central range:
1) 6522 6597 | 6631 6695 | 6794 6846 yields -0.023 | 20.8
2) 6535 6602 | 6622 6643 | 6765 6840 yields -0.034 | 20.8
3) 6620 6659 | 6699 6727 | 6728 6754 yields -0.002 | 20.9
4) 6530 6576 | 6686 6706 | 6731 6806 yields -0.020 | 20.7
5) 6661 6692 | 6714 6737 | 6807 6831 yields 0.005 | 21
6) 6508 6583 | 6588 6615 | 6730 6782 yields -0.028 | 20.9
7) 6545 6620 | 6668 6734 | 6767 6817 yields -0.013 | 20.7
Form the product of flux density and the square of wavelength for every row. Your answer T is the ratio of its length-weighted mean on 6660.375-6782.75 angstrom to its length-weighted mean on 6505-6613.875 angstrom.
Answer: 1.0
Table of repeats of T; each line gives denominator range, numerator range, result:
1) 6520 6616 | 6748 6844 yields 1.05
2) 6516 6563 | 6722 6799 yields 1.05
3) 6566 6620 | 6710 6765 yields 1.02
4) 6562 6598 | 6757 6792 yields 1.07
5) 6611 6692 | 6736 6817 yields 1.01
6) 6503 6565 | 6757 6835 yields 1.06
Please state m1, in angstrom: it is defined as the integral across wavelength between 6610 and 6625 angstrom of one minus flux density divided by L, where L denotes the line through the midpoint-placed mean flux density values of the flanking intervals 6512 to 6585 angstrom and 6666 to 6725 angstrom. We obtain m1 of -0.4 angstrom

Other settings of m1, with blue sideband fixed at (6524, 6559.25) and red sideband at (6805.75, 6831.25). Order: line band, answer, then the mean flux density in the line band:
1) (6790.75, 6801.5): 0.0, 20.7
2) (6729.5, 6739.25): 0.1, 20.8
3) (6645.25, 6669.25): -0.4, 21.5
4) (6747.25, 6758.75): 0.1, 20.7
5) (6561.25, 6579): 1.8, 19.3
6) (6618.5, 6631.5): -0.3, 21.7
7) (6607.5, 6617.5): -0.1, 21.5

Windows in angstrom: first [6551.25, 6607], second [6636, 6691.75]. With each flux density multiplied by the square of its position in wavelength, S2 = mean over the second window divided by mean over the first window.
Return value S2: 1.06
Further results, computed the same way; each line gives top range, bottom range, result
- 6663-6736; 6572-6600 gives 1.02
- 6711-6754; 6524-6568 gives 1.07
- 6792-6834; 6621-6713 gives 1.01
